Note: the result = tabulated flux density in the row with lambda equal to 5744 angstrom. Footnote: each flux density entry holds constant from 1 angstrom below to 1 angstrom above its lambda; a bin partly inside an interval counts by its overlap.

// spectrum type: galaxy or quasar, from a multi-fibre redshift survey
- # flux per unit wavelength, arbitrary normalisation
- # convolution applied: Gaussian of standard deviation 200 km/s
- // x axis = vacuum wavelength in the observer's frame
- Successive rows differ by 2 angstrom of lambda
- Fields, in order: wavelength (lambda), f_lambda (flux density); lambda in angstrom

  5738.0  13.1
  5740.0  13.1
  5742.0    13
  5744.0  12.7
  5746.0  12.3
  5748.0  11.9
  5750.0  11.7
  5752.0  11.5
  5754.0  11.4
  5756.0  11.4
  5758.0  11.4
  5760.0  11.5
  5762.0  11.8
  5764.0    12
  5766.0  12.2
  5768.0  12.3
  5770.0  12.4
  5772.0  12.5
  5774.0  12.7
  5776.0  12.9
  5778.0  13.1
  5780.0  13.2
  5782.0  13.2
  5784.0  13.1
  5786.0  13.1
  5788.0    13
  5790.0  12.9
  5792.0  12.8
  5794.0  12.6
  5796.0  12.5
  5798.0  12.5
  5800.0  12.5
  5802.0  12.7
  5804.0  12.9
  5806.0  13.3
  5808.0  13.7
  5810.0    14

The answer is 12.7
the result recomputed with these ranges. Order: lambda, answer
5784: 13.1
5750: 11.7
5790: 12.9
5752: 11.5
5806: 13.3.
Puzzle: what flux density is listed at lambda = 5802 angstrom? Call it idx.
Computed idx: 12.7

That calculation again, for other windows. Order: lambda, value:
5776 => 12.9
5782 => 13.2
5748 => 11.9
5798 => 12.5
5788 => 13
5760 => 11.5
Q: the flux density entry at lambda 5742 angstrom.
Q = 13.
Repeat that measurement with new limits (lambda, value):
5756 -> 11.4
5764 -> 12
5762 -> 11.8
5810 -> 14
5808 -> 13.7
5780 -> 13.2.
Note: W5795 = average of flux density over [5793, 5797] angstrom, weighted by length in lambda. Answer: 12.6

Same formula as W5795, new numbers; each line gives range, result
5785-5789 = 13.1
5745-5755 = 11.8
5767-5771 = 12.4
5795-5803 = 12.6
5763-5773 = 12.3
